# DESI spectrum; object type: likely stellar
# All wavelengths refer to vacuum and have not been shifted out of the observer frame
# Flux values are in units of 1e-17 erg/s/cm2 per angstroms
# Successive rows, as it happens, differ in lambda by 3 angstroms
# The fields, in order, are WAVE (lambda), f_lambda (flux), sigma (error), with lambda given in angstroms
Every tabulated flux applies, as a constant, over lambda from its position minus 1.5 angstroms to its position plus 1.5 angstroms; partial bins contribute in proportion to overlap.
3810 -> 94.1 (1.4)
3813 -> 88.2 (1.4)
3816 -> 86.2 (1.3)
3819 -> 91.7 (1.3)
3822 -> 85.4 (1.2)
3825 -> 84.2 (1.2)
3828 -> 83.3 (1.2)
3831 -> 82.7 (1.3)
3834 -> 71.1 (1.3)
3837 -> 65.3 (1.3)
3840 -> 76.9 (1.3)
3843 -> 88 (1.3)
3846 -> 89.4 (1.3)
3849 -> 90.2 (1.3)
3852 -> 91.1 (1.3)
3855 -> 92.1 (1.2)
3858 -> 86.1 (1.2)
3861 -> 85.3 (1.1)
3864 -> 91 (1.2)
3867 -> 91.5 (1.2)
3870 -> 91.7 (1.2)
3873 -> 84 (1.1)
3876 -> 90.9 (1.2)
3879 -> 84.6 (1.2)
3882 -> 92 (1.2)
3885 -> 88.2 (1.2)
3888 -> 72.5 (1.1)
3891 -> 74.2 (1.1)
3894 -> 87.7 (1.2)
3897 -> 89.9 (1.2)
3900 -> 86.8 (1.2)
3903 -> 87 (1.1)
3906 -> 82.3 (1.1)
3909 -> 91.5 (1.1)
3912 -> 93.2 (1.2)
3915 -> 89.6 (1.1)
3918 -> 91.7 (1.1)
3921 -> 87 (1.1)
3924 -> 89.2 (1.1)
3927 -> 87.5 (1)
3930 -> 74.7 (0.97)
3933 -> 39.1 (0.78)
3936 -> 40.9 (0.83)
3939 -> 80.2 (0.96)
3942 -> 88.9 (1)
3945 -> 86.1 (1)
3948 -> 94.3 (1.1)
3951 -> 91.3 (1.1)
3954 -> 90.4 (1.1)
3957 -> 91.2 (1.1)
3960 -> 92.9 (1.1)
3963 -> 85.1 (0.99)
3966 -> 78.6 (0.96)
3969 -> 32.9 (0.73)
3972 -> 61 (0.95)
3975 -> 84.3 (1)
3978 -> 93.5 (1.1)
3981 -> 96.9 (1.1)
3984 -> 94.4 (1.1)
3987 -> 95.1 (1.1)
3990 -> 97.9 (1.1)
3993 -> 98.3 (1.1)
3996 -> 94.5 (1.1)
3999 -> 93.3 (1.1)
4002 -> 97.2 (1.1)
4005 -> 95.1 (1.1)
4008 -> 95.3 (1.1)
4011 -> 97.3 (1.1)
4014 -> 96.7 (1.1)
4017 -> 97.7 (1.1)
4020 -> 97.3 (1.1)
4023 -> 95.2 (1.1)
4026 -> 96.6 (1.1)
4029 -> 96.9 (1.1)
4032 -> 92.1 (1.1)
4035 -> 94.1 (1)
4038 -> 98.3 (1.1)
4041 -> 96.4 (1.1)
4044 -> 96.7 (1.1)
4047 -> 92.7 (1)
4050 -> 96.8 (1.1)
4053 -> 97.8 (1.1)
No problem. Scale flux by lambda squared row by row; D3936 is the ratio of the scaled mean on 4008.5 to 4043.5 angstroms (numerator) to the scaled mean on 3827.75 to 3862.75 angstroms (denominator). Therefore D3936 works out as 1.3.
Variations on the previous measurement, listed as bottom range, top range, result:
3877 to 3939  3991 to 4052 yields 1.25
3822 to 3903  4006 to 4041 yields 1.23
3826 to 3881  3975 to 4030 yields 1.21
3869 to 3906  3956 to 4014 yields 1.09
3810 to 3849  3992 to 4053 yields 1.27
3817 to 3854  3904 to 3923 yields 1.11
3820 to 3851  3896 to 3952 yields 1.05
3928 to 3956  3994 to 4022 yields 1.29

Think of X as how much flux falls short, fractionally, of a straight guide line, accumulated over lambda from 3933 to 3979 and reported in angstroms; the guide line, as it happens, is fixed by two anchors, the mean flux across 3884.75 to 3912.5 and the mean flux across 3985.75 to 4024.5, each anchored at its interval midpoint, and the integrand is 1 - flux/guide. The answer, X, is 6.6 angstroms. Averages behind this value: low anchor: 84.9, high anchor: 96.2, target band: 78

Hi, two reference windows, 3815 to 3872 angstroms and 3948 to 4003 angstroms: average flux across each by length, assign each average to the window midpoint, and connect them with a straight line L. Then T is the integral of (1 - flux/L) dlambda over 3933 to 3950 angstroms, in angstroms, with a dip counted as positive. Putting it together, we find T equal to 2.3 angstroms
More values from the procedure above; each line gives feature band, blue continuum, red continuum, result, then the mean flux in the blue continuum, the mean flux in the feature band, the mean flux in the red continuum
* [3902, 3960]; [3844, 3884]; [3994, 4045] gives 5.6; 89.2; 83.2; 95.9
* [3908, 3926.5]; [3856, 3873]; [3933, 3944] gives -4.4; 88.8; 90.2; 66.5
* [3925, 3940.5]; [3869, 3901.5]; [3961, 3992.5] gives 3.5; 85.6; 65.3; 82.7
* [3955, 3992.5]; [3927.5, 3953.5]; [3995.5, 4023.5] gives 0.6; 75.6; 84.1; 96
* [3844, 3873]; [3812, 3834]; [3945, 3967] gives -1.2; 84.9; 89.5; 89.1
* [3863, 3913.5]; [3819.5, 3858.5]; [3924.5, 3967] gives -3.0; 83.7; 87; 80.3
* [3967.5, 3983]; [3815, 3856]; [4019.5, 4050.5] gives 3.0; 84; 74.4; 95.7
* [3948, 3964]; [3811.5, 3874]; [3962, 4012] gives -0.7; 85.5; 90.7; 87.6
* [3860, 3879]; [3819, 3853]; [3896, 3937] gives -1.6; 82.8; 88.8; 81.1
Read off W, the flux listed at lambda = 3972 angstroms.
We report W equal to 61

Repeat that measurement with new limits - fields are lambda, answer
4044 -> 96.7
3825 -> 84.2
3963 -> 85.1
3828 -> 83.3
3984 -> 94.4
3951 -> 91.3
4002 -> 97.2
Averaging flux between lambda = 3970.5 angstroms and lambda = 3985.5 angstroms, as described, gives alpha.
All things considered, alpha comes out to 86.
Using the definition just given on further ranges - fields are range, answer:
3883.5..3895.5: 80.7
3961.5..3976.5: 68.4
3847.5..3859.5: 89.9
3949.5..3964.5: 90.2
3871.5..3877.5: 87.5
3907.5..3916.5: 91.4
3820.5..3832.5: 83.9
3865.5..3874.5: 89.1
